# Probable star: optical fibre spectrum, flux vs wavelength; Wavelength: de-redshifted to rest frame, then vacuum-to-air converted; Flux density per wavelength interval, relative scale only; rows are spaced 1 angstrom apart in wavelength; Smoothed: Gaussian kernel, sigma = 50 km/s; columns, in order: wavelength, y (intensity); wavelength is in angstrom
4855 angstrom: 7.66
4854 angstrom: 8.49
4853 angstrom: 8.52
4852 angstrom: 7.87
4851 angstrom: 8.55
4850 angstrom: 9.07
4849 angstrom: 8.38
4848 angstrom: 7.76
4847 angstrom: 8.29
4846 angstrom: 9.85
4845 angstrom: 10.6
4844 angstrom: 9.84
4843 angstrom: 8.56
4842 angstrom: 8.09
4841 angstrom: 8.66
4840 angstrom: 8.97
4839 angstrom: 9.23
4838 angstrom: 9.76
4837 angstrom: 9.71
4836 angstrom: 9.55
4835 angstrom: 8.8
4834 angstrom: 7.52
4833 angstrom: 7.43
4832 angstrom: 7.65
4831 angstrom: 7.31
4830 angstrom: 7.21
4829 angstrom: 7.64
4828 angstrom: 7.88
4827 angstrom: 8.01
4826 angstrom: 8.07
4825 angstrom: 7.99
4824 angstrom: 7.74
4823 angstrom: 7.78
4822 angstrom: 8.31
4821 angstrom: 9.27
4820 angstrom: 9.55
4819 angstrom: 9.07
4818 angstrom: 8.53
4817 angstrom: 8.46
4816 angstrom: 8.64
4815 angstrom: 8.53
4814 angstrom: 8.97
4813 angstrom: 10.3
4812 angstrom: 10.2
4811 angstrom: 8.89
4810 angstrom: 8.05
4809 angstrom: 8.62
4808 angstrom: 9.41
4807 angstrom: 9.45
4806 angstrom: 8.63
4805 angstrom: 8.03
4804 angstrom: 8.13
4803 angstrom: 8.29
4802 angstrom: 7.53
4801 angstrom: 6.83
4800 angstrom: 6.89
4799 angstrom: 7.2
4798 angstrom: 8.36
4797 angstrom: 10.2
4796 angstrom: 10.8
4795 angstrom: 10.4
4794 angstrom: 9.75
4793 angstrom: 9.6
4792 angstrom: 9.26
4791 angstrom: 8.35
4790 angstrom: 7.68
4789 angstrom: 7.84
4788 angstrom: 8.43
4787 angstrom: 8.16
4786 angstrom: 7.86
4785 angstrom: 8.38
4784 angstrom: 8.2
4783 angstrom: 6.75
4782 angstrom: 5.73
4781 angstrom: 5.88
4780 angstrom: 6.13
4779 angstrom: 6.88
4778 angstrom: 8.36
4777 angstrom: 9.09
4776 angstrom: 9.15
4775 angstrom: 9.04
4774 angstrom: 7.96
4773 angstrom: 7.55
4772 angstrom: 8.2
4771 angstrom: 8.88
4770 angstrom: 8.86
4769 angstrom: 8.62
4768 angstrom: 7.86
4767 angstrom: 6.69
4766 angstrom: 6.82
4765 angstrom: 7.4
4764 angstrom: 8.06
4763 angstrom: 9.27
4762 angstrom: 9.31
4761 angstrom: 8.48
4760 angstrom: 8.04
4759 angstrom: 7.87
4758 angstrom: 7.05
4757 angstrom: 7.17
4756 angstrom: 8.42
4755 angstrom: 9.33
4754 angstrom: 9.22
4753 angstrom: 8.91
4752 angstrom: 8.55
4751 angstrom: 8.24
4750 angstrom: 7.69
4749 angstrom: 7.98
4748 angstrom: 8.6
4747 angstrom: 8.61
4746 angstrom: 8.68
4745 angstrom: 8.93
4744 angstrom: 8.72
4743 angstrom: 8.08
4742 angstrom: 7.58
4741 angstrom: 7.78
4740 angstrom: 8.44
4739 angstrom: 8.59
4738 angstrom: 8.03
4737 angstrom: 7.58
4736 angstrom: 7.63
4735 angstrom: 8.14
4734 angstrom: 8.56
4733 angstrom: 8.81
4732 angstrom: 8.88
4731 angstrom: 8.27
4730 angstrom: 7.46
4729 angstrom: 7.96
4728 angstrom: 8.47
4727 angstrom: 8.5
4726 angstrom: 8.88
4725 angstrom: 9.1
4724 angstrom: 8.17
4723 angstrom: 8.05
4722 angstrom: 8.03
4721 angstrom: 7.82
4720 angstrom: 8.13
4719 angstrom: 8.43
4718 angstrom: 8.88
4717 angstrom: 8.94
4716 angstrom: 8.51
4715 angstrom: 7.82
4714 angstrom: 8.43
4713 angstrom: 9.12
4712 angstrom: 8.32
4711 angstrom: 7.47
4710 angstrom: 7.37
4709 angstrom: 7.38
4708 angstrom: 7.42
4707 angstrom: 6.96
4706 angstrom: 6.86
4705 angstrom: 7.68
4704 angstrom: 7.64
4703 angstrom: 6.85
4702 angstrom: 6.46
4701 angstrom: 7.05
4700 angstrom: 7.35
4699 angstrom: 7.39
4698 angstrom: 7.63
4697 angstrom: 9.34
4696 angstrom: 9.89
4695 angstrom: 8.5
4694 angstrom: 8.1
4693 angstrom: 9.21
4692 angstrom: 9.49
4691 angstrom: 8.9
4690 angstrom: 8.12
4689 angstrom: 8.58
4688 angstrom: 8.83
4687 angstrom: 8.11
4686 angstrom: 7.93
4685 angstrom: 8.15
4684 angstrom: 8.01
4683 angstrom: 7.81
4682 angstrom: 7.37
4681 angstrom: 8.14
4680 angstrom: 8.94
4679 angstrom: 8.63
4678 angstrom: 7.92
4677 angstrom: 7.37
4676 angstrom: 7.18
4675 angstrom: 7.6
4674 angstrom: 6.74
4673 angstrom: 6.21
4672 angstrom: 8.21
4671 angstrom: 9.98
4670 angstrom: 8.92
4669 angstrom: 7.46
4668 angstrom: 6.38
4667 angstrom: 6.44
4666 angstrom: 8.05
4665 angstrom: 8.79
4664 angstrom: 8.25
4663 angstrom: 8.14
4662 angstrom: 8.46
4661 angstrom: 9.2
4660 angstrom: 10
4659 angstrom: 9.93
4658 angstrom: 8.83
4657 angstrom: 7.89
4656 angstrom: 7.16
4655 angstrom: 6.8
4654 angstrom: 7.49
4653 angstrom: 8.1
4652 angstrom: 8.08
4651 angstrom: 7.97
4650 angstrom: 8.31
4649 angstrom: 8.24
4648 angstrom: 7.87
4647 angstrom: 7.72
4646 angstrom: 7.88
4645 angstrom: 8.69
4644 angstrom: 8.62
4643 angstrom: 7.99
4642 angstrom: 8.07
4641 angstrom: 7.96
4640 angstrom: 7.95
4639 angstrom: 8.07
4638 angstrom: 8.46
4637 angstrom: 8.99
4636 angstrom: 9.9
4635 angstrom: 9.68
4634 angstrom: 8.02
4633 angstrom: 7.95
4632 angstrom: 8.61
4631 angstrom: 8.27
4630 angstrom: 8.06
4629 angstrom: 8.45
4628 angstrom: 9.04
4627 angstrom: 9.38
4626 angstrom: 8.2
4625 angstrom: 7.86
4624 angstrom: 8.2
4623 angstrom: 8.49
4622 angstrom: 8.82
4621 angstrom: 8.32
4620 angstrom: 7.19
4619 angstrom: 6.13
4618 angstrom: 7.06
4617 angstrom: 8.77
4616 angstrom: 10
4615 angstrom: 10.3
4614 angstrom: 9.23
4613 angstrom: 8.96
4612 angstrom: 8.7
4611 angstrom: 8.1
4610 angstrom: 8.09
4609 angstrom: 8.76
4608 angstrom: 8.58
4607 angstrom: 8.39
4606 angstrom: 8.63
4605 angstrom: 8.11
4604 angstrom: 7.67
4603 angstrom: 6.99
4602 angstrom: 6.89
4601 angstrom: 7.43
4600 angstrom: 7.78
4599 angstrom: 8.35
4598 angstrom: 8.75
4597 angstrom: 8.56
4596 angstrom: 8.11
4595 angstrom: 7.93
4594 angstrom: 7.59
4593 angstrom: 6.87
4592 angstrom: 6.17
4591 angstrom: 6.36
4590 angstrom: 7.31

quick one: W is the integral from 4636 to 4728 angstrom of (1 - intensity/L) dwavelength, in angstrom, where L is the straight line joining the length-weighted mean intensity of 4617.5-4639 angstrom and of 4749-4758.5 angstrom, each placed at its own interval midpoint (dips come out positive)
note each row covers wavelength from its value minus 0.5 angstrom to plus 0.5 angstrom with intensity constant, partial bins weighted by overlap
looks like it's 2.1 angstrom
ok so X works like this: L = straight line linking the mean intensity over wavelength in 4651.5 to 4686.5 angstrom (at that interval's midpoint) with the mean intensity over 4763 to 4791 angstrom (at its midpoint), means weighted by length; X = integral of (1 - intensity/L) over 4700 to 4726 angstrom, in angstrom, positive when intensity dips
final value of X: 0.18 angstrom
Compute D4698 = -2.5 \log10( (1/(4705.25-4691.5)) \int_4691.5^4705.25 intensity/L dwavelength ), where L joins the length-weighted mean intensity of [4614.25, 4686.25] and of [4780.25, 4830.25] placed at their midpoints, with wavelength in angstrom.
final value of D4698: 0.03 mag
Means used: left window 8.2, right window 8.39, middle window 8.05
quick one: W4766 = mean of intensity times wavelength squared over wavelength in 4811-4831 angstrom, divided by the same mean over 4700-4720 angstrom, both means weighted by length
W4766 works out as 1.1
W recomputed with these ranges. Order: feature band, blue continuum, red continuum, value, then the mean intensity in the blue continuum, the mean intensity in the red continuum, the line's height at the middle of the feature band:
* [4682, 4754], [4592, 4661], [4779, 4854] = 1.5 angstrom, 8.26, 8.45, 8.35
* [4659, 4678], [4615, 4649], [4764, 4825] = 0.8 angstrom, 8.35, 8.34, 8.35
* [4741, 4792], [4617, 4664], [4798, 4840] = 1.8 angstrom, 8.28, 8.42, 8.38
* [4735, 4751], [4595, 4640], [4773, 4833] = 0.3 angstrom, 8.36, 8.31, 8.33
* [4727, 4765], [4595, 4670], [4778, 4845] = 0.2 angstrom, 8.26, 8.41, 8.35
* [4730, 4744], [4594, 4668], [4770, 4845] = 0.3 angstrom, 8.27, 8.42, 8.36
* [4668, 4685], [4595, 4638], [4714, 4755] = 1.0 angstrom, 8.37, 8.35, 8.36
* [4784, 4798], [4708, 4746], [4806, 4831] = -0.7 angstrom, 8.24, 8.58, 8.48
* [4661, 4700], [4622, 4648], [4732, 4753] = 1.0 angstrom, 8.42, 8.29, 8.36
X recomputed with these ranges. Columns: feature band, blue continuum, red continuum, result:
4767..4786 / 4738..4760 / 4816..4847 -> 1.25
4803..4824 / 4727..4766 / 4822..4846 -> -0.96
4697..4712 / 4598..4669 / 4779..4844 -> 1.72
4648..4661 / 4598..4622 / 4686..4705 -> -0.10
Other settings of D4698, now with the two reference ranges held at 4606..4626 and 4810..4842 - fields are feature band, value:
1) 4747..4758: 0.02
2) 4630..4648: 0.01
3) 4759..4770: 0.06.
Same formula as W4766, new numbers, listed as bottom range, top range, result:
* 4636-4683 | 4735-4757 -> 1.07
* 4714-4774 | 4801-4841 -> 1.07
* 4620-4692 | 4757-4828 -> 1.07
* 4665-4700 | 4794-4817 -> 1.14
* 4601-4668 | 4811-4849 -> 1.13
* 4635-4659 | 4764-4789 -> 1.00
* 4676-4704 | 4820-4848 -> 1.11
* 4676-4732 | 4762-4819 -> 1.07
